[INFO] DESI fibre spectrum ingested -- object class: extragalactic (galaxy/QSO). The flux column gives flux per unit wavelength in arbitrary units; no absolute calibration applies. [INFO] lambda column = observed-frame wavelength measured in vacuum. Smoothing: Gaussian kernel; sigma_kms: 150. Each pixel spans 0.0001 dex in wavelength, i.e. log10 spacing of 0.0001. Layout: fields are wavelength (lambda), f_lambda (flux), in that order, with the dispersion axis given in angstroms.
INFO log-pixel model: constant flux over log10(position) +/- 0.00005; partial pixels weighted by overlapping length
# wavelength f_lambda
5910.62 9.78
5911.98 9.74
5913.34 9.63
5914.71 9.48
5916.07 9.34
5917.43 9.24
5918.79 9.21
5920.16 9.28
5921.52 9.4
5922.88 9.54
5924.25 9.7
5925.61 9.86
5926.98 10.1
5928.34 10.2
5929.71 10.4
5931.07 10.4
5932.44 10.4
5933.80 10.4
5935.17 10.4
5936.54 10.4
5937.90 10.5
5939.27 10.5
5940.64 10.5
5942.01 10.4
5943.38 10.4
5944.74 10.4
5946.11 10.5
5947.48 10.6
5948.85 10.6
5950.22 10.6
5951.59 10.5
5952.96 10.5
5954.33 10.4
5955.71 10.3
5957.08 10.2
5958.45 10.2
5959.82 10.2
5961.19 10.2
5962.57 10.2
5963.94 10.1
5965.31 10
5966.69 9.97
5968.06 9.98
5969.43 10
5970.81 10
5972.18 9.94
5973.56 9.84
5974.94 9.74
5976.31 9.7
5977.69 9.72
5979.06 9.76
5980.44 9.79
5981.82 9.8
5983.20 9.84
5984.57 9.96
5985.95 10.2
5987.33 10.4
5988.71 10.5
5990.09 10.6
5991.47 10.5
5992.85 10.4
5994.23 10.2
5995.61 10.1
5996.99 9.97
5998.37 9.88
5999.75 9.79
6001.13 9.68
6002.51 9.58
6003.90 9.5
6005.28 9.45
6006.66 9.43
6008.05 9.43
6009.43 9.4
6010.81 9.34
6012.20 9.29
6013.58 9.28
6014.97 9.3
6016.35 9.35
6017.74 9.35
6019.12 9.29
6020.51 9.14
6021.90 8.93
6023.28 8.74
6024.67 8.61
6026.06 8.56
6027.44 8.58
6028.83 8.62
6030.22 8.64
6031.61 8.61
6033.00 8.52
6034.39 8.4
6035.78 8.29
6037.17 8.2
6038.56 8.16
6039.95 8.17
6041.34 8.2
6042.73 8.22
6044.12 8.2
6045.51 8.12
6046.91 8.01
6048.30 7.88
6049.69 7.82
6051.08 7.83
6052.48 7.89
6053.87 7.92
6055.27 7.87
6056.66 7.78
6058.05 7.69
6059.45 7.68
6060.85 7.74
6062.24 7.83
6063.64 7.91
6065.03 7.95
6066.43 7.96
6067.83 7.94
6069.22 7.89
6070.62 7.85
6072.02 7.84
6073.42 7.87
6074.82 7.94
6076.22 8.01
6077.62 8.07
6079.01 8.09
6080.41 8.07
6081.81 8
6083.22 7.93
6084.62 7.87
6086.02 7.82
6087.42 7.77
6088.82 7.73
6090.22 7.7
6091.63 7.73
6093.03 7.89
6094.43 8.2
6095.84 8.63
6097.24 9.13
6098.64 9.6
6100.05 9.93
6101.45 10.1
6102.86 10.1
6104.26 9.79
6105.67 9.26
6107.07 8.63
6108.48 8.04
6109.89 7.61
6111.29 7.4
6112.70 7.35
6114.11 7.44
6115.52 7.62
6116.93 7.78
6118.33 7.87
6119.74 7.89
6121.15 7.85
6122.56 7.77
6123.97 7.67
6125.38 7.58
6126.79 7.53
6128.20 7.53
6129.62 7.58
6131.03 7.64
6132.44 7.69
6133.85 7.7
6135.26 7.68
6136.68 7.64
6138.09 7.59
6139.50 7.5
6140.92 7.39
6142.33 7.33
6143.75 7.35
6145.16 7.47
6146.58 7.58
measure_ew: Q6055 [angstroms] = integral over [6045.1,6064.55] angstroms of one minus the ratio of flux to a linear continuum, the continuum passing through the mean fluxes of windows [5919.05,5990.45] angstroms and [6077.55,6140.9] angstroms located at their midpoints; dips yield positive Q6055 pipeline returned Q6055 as 2.1 angstroms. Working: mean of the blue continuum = 10.1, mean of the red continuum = 8.08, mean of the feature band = 7.85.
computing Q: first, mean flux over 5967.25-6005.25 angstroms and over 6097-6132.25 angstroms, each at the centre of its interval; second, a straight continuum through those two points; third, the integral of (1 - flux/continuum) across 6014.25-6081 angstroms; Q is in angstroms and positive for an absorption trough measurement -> 6.6 angstroms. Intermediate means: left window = 9.97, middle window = 8.24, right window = 8.25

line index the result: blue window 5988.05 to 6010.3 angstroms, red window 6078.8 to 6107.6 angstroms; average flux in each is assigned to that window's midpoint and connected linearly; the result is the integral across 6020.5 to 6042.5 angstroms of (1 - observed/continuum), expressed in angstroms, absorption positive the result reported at 2.2 angstroms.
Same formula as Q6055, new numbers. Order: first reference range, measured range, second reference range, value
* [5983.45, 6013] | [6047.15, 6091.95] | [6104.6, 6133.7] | 4.0 angstroms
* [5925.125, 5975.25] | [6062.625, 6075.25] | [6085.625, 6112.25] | 1.4 angstroms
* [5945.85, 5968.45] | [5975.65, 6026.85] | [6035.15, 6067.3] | -2.4 angstroms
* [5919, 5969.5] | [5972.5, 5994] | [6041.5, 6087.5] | -1.3 angstroms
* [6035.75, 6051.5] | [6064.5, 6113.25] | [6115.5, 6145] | -2.7 angstroms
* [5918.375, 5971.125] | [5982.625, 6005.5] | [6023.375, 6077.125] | -2.1 angstroms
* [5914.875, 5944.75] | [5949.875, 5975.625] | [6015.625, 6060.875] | -1.7 angstroms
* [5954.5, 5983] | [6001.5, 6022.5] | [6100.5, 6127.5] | 0.2 angstroms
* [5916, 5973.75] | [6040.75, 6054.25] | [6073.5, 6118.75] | 1.3 angstroms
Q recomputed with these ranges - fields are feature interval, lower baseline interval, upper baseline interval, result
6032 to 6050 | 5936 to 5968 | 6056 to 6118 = 1.46 angstroms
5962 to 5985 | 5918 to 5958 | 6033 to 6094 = -0.76 angstroms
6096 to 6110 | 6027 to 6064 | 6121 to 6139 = -2.65 angstroms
